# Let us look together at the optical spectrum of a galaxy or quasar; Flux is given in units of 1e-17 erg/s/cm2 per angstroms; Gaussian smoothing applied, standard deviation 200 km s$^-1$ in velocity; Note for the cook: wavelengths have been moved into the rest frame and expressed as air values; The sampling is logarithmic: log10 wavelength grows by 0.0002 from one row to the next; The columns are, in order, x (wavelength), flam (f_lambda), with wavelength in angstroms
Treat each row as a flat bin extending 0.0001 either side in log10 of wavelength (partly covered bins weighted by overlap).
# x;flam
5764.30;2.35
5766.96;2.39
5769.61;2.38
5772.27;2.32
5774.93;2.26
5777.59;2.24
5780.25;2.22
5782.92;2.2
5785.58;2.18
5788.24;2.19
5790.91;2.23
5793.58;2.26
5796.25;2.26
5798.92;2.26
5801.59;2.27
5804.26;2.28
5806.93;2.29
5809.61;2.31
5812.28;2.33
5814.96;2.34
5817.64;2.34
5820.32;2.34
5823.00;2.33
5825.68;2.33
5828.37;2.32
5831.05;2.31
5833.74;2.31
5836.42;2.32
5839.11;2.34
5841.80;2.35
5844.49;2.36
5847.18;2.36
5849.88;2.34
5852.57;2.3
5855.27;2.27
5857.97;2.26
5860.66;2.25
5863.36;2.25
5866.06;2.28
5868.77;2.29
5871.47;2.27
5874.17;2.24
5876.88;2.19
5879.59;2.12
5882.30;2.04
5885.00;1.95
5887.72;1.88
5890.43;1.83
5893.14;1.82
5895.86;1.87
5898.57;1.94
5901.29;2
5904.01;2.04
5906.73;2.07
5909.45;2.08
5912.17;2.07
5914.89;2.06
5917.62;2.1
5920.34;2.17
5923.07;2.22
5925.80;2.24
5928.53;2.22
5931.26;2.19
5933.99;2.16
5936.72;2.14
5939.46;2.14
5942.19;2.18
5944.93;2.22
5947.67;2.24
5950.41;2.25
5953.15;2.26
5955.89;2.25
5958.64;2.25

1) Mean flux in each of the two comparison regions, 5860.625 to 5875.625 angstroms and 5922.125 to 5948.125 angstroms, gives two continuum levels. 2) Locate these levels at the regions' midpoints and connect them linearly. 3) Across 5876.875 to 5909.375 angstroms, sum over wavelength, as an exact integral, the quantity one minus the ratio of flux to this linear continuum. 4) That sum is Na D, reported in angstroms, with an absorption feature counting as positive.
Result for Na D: 3.82 angstroms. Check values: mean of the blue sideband 2.26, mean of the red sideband 2.19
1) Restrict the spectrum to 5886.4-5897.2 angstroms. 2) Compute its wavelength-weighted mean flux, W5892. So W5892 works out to 1.85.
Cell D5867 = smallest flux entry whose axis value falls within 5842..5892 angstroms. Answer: 1.83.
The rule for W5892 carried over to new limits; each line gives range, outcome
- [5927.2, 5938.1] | 2.18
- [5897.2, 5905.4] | 1.99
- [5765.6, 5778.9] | 2.32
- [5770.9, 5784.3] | 2.25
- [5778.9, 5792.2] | 2.2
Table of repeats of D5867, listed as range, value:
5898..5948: 1.94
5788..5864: 2.19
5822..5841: 2.31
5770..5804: 2.18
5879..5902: 1.82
